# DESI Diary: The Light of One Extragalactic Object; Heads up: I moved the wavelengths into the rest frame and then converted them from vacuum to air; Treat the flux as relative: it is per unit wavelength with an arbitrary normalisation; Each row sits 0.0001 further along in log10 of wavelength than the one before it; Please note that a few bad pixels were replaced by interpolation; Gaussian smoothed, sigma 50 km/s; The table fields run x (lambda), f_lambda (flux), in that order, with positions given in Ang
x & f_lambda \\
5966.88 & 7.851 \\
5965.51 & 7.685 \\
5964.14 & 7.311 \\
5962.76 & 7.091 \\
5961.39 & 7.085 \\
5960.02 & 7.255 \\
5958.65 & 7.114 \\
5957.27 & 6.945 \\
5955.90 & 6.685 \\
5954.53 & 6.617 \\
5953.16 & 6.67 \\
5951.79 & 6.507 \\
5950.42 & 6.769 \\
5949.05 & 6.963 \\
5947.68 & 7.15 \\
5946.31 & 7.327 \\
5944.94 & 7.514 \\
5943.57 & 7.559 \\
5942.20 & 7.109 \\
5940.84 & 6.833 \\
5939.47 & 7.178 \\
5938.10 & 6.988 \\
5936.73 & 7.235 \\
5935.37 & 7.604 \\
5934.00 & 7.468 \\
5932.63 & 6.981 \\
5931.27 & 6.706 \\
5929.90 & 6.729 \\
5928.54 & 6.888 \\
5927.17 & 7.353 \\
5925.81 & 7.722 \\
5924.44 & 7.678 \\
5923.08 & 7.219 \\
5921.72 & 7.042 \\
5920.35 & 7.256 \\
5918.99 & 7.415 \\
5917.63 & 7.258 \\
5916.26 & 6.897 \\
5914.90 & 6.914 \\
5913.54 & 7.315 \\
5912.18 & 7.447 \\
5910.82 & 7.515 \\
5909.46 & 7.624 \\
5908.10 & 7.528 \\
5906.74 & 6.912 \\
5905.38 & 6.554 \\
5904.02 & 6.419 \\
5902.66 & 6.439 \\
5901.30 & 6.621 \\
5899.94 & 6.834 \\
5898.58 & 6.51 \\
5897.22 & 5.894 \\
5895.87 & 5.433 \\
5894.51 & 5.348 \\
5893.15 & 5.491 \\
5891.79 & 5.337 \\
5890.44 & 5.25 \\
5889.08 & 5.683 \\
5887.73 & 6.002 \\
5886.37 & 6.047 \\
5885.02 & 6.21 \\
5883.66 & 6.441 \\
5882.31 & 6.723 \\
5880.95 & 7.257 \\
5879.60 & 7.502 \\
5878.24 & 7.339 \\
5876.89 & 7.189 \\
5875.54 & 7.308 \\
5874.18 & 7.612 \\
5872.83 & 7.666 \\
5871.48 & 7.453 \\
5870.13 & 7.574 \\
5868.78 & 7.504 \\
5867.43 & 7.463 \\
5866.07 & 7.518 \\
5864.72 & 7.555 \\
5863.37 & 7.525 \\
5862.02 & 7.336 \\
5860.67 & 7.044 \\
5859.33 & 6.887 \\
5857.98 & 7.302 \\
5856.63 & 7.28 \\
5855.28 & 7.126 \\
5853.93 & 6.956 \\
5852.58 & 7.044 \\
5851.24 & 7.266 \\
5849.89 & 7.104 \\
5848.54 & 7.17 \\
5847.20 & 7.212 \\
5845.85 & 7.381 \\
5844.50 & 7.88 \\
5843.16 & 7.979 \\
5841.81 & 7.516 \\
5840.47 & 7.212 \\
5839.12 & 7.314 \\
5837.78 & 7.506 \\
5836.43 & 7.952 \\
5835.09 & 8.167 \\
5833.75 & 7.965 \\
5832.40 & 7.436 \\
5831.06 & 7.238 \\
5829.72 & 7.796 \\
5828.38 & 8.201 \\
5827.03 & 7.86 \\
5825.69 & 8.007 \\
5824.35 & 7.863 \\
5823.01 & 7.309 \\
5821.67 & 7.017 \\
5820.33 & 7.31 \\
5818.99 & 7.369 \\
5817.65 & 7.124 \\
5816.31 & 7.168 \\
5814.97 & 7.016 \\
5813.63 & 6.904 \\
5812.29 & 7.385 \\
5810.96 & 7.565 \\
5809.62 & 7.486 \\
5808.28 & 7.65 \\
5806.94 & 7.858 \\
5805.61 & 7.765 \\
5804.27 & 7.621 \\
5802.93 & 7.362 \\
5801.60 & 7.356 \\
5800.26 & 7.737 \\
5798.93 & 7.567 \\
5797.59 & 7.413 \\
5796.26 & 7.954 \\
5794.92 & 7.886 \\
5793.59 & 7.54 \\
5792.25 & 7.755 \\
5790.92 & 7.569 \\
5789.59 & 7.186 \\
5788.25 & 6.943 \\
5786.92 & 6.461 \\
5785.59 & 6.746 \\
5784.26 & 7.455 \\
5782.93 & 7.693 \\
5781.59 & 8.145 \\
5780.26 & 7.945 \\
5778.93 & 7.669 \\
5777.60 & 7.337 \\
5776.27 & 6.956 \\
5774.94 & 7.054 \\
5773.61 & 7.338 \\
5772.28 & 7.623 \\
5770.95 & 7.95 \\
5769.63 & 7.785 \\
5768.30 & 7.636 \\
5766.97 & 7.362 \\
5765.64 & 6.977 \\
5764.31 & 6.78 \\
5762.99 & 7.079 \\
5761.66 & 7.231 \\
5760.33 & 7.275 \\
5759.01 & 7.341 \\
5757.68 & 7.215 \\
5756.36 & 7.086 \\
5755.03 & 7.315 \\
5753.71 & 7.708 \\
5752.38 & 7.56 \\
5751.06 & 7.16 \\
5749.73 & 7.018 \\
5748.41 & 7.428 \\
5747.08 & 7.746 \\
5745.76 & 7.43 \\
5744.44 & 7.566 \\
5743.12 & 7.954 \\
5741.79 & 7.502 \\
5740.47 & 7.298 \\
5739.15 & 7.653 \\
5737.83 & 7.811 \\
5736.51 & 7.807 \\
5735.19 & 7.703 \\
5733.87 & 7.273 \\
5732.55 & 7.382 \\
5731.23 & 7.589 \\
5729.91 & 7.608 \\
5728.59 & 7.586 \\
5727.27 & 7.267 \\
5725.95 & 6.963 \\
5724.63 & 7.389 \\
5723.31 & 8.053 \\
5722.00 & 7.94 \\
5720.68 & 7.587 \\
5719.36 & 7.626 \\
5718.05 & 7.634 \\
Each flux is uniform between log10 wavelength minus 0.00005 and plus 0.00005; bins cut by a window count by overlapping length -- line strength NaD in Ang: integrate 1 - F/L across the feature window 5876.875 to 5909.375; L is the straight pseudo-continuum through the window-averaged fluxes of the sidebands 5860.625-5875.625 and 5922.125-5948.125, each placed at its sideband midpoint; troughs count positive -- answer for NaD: 4.4 Ang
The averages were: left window 7.48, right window 7.22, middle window 6.38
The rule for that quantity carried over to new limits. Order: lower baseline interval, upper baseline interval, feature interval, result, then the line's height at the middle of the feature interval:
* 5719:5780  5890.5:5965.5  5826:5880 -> -2.4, 7.15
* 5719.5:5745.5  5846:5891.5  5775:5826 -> -0.9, 7.31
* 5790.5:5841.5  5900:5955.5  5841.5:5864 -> 0.3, 7.41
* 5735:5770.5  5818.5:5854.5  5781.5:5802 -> 0.1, 7.47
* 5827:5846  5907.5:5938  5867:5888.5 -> 1.2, 7.49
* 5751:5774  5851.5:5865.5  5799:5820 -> -0.4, 7.29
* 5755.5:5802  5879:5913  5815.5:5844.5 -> -2.5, 6.98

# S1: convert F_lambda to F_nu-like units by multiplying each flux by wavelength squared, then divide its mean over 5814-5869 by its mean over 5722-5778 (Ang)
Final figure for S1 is 1.03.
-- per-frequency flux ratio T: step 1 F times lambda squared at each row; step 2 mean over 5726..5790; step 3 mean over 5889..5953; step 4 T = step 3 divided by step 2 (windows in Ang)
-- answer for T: 0.98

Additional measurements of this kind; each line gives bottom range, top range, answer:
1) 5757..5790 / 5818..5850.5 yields 1.05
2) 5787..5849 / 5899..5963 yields 0.98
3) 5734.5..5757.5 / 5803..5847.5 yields 1.03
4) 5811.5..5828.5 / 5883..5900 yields 0.81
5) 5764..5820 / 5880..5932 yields 0.94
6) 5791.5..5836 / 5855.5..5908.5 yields 0.91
